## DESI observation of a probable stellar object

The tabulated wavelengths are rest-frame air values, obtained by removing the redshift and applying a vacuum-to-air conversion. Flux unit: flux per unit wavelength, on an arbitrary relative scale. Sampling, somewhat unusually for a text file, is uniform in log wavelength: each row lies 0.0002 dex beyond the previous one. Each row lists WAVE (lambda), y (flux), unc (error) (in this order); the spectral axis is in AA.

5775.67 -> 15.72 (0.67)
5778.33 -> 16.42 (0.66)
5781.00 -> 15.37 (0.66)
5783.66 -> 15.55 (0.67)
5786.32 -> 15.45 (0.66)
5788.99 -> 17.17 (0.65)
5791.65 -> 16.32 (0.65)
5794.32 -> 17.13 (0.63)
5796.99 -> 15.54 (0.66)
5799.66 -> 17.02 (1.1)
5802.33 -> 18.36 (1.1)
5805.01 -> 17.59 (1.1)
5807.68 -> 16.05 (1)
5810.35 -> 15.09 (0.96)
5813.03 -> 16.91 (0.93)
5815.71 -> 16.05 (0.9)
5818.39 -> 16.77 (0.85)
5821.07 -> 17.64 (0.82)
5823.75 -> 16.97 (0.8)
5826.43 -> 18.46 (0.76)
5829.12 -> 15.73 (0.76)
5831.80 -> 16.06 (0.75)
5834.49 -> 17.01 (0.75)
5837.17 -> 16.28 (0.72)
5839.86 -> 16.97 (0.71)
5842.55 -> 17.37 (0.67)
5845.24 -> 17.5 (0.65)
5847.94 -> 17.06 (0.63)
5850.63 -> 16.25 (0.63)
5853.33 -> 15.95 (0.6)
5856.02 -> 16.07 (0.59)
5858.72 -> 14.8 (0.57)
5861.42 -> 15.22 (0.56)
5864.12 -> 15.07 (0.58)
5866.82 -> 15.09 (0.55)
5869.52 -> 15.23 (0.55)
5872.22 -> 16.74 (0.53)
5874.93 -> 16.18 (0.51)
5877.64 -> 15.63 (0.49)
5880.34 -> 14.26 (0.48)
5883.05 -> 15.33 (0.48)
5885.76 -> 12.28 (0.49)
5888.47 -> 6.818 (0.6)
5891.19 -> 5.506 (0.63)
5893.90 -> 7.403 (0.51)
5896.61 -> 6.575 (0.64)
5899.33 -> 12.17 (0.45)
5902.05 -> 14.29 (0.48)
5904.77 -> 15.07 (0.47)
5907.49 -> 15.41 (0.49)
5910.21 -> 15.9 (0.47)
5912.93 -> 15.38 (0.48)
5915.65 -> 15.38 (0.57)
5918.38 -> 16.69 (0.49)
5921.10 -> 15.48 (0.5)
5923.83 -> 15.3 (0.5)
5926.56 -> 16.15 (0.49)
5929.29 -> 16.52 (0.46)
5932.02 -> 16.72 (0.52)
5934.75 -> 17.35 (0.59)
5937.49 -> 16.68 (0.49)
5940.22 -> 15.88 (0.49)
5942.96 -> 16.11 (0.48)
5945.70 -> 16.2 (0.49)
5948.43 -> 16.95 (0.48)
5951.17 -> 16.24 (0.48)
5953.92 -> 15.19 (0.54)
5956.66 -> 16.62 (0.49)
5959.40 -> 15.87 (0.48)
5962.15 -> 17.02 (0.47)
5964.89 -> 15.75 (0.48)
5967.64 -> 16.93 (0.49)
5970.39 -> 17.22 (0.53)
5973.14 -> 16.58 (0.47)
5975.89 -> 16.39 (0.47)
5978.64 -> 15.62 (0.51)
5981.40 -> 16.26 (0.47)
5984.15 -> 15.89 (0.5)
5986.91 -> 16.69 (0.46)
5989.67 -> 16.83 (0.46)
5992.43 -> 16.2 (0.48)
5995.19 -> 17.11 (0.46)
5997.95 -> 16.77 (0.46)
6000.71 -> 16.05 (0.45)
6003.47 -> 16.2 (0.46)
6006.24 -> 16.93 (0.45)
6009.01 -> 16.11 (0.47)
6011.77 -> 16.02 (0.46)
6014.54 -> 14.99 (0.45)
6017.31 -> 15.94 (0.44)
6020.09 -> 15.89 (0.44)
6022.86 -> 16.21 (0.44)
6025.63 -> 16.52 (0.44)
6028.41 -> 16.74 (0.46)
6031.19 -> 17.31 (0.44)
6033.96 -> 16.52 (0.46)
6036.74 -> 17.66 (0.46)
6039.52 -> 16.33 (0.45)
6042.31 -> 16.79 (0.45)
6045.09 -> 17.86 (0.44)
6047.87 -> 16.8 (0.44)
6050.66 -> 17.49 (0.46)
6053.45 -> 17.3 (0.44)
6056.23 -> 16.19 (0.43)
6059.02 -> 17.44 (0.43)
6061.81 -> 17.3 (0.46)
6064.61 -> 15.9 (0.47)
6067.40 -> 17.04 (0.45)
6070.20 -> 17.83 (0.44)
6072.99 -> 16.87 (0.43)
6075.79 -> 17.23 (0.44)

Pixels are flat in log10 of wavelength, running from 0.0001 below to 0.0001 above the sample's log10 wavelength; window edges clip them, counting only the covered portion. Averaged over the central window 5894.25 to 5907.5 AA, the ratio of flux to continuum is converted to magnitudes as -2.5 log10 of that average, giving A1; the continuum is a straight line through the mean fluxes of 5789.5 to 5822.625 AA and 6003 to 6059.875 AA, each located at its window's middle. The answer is 0.36 mag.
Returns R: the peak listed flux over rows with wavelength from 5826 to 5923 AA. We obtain 18.46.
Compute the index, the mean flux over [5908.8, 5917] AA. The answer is 15.6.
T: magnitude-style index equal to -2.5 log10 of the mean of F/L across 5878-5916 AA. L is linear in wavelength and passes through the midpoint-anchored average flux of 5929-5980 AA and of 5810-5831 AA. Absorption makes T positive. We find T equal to 0.32 mag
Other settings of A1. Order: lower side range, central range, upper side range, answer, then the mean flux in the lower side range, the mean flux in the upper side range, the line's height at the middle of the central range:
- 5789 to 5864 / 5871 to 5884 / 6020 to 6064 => 0.07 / 16.6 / 16.9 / 16.7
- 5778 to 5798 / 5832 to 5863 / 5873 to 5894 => -0.20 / 16.1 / 12.1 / 13.6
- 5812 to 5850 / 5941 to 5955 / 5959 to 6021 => 0.02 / 16.9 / 16.3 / 16.5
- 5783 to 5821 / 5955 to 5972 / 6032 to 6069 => 0.02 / 16.6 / 17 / 16.8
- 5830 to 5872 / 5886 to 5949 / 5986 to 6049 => 0.16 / 16.1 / 16.5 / 16.3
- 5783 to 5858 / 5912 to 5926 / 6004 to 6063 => 0.07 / 16.6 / 16.7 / 16.7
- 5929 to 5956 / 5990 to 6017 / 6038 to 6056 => 0.03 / 16.4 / 17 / 16.8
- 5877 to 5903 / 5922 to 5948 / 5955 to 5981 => -0.16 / 10.8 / 16.4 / 14.1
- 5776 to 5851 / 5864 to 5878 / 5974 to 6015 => 0.06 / 16.6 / 16.3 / 16.5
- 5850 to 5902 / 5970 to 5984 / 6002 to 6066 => -0.06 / 13.3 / 16.6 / 15.4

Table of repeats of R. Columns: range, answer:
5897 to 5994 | 17.35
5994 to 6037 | 17.66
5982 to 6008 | 17.11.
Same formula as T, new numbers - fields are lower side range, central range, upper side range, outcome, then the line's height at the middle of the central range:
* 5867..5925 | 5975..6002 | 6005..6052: -0.05 mag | 15.7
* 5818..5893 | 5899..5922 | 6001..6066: 0.03 mag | 15.7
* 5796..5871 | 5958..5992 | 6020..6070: 0.02 mag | 16.7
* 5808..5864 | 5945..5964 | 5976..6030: 0.00 mag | 16.3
